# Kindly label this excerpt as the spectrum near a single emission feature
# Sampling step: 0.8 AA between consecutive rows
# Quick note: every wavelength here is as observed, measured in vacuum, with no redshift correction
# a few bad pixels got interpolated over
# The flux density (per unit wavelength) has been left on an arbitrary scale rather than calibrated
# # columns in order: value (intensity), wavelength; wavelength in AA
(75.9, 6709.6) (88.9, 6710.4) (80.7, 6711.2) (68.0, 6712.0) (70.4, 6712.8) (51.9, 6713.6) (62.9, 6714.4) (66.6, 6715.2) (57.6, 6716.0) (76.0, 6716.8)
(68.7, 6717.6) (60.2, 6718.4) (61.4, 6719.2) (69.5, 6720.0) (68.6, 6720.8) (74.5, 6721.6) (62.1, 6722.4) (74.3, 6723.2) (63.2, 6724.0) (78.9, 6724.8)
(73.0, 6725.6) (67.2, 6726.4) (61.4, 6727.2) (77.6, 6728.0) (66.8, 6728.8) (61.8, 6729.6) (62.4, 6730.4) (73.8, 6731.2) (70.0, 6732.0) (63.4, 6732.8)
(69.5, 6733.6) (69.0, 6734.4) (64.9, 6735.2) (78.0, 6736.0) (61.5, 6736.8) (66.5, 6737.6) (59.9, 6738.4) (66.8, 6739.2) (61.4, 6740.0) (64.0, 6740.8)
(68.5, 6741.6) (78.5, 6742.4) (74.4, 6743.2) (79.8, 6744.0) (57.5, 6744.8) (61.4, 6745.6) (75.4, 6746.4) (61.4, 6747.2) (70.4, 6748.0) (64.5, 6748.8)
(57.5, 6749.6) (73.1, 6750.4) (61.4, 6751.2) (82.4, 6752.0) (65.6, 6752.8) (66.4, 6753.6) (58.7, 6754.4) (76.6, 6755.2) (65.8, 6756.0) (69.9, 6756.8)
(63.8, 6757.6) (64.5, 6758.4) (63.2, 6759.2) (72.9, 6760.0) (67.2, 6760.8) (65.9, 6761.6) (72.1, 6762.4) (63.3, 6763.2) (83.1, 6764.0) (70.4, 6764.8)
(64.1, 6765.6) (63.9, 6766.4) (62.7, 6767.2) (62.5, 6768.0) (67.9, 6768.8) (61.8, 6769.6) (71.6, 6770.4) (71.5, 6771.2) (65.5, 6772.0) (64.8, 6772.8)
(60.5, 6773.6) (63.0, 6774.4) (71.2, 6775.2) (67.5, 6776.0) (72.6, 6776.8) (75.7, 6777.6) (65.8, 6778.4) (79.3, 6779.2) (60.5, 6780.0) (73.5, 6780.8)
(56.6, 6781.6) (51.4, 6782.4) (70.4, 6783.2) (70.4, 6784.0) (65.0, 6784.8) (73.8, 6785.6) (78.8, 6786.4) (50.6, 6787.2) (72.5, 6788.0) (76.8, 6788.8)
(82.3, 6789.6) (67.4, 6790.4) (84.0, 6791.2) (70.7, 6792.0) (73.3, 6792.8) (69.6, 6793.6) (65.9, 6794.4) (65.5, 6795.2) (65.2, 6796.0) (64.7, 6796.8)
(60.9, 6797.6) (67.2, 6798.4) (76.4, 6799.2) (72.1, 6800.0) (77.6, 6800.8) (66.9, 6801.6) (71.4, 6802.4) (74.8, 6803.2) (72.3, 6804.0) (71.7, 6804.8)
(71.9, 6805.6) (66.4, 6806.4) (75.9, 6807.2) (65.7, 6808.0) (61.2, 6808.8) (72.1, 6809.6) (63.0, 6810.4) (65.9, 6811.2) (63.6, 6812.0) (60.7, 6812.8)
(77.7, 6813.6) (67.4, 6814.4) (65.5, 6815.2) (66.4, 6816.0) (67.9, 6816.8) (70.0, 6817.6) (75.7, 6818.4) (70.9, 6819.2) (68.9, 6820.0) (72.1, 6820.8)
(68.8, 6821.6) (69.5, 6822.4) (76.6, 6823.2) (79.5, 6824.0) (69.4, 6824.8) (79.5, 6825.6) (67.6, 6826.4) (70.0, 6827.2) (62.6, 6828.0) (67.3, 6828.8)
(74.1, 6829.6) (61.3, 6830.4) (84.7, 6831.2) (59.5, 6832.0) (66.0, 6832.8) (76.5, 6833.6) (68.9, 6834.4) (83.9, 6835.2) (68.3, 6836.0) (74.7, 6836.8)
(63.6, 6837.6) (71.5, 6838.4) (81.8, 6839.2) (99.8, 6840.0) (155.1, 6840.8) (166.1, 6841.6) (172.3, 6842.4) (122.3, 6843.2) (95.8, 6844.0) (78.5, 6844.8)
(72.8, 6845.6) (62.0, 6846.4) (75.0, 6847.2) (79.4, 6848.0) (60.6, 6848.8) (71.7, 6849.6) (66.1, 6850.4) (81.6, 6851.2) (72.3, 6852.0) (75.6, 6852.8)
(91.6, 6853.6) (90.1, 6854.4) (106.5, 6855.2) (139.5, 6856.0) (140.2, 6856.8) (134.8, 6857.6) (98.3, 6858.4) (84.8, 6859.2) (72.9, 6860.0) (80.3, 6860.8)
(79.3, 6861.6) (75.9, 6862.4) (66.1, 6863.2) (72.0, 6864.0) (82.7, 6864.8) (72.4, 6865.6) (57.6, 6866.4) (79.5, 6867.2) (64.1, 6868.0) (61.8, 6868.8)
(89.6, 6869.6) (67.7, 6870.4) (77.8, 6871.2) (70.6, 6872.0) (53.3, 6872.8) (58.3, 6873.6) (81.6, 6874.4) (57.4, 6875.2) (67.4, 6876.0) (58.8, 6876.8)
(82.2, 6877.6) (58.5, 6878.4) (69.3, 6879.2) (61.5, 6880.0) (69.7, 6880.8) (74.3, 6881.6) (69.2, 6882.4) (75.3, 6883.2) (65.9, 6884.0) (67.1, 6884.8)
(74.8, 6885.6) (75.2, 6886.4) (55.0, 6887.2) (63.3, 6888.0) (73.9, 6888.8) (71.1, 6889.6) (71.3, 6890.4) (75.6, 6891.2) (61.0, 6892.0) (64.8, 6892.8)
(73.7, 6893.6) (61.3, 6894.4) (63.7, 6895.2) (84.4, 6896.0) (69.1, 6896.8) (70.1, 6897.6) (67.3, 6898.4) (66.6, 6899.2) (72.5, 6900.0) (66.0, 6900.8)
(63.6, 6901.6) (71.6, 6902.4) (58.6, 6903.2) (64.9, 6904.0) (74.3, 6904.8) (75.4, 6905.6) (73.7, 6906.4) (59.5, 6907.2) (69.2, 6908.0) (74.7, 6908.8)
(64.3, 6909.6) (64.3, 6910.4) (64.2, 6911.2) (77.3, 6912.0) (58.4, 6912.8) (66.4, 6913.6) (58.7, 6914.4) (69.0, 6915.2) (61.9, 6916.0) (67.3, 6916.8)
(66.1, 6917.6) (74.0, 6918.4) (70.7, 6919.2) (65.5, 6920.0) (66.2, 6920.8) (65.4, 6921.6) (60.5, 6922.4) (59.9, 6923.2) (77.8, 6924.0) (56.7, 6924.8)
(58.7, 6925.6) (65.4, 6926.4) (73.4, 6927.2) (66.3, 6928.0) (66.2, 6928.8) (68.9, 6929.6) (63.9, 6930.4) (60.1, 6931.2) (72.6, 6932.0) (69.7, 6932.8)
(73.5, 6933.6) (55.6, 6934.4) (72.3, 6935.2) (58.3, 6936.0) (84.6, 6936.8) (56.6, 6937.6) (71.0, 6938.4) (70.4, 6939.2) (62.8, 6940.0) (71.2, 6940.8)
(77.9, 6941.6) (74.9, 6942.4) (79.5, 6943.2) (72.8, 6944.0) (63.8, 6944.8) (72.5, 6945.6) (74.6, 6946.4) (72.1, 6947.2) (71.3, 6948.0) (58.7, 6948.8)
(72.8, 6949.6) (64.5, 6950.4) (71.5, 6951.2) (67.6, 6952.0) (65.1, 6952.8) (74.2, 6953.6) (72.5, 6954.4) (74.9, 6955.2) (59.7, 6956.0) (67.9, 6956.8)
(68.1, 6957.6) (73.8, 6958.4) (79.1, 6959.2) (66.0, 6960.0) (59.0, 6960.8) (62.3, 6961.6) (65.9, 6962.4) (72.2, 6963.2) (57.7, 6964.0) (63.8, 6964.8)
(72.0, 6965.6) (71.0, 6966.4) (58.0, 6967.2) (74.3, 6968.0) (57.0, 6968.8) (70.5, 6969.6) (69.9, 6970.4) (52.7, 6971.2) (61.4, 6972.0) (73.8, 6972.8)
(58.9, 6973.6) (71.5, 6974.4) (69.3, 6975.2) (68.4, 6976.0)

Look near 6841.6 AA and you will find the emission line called [S II] 6716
